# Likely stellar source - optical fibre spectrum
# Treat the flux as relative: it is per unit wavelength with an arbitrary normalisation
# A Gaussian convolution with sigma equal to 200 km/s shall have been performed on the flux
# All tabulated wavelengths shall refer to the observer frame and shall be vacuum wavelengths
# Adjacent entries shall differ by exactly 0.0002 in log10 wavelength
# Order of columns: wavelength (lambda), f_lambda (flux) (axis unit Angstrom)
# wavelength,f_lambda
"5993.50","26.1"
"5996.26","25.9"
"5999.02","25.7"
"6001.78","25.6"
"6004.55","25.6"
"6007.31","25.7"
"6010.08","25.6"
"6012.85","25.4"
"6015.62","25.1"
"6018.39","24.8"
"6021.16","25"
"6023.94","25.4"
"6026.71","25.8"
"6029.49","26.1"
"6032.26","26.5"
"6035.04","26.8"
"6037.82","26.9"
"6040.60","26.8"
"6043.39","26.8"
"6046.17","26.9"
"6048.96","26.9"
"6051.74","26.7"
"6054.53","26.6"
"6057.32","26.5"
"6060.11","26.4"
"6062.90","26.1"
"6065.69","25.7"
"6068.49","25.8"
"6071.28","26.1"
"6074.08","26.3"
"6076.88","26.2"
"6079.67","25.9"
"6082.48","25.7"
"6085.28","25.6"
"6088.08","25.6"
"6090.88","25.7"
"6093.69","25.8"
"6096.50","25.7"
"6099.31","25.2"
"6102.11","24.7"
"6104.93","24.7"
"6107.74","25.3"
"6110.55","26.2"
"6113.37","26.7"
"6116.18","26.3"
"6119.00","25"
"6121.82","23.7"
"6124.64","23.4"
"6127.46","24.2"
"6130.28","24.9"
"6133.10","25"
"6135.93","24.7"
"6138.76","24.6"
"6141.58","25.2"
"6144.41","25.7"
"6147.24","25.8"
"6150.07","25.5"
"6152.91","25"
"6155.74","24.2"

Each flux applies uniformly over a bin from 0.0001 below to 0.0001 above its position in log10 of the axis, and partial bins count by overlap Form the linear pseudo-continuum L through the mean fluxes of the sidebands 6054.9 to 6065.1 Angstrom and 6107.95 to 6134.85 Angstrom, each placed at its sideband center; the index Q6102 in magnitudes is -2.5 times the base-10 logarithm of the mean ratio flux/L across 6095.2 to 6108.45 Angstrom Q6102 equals 0.01 mag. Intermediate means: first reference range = 26.3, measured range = 25.1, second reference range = 25.1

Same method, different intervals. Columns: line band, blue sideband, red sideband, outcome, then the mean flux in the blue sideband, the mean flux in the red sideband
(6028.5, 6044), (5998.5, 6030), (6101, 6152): -0.05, 25.5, 25.1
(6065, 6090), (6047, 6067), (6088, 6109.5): 0.00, 26.4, 25.3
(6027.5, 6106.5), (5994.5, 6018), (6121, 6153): -0.04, 25.6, 24.8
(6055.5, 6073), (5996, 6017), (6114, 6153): -0.03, 25.6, 25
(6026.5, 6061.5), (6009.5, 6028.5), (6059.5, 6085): -0.04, 25.3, 26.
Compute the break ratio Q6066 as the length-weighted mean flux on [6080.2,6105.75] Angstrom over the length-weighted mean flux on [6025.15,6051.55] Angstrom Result 0.96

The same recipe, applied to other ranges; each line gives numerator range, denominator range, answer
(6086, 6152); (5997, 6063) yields 0.97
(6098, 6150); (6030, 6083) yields 0.95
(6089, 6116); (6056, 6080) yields 0.98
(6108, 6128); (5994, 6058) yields 0.96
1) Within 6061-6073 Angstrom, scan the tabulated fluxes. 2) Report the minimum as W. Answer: 25.7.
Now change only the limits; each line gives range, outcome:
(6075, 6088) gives 25.6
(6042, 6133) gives 23.4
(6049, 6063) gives 26.1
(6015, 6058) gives 24.8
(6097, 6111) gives 24.7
